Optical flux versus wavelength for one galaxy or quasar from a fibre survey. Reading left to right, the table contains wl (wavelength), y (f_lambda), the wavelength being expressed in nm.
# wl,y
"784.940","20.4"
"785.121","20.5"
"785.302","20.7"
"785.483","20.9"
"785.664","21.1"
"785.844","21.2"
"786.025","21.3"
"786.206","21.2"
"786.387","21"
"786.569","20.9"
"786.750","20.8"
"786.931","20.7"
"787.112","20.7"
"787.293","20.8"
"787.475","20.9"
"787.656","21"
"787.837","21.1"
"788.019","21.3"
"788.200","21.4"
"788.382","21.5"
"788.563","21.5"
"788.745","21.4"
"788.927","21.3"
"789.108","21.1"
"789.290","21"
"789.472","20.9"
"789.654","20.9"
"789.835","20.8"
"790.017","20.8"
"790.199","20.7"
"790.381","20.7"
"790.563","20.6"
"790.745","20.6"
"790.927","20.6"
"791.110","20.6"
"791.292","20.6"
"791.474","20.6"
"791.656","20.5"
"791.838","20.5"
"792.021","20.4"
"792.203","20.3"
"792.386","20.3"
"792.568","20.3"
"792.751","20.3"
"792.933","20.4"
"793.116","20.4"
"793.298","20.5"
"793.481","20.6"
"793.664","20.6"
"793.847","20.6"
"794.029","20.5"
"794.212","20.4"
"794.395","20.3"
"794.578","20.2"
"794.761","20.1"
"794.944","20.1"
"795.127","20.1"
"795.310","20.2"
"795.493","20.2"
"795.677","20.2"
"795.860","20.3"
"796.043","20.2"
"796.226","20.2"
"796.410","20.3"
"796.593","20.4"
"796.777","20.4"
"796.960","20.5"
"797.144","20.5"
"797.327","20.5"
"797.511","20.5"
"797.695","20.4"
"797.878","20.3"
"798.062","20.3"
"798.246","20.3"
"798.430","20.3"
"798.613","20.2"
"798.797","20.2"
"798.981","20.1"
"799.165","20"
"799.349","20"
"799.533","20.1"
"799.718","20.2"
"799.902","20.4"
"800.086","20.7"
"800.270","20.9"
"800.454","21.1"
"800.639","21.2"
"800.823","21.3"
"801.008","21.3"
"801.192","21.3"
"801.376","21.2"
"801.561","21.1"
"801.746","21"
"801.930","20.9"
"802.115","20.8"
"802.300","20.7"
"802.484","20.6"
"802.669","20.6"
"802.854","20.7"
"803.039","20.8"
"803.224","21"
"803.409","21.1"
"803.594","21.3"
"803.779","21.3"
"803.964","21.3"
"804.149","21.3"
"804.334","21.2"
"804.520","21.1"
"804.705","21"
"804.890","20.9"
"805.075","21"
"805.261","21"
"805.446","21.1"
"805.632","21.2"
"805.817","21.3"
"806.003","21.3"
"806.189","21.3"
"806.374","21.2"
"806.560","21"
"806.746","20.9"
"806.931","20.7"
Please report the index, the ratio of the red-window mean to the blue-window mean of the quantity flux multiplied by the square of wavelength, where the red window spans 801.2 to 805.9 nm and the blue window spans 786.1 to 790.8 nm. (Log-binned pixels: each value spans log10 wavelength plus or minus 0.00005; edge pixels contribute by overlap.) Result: 1.04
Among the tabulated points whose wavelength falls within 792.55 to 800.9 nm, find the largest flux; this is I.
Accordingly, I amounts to 21.3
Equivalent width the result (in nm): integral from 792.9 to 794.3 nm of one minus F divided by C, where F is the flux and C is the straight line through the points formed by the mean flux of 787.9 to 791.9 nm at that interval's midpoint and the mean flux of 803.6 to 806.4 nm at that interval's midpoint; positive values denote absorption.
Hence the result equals 0.031 nm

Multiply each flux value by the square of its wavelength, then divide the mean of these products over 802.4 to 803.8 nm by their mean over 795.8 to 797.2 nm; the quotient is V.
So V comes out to 1.0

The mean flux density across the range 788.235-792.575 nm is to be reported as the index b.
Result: 20.8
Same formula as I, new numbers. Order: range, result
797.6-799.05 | 20.4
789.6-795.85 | 20.9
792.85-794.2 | 20.6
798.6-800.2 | 20.7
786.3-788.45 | 21.5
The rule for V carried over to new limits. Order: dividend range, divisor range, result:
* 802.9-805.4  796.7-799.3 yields 1.05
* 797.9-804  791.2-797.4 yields 1.03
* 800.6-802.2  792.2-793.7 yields 1.06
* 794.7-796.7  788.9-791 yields 0.98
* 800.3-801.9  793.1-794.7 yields 1.05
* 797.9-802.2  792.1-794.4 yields 1.03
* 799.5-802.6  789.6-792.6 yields 1.04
